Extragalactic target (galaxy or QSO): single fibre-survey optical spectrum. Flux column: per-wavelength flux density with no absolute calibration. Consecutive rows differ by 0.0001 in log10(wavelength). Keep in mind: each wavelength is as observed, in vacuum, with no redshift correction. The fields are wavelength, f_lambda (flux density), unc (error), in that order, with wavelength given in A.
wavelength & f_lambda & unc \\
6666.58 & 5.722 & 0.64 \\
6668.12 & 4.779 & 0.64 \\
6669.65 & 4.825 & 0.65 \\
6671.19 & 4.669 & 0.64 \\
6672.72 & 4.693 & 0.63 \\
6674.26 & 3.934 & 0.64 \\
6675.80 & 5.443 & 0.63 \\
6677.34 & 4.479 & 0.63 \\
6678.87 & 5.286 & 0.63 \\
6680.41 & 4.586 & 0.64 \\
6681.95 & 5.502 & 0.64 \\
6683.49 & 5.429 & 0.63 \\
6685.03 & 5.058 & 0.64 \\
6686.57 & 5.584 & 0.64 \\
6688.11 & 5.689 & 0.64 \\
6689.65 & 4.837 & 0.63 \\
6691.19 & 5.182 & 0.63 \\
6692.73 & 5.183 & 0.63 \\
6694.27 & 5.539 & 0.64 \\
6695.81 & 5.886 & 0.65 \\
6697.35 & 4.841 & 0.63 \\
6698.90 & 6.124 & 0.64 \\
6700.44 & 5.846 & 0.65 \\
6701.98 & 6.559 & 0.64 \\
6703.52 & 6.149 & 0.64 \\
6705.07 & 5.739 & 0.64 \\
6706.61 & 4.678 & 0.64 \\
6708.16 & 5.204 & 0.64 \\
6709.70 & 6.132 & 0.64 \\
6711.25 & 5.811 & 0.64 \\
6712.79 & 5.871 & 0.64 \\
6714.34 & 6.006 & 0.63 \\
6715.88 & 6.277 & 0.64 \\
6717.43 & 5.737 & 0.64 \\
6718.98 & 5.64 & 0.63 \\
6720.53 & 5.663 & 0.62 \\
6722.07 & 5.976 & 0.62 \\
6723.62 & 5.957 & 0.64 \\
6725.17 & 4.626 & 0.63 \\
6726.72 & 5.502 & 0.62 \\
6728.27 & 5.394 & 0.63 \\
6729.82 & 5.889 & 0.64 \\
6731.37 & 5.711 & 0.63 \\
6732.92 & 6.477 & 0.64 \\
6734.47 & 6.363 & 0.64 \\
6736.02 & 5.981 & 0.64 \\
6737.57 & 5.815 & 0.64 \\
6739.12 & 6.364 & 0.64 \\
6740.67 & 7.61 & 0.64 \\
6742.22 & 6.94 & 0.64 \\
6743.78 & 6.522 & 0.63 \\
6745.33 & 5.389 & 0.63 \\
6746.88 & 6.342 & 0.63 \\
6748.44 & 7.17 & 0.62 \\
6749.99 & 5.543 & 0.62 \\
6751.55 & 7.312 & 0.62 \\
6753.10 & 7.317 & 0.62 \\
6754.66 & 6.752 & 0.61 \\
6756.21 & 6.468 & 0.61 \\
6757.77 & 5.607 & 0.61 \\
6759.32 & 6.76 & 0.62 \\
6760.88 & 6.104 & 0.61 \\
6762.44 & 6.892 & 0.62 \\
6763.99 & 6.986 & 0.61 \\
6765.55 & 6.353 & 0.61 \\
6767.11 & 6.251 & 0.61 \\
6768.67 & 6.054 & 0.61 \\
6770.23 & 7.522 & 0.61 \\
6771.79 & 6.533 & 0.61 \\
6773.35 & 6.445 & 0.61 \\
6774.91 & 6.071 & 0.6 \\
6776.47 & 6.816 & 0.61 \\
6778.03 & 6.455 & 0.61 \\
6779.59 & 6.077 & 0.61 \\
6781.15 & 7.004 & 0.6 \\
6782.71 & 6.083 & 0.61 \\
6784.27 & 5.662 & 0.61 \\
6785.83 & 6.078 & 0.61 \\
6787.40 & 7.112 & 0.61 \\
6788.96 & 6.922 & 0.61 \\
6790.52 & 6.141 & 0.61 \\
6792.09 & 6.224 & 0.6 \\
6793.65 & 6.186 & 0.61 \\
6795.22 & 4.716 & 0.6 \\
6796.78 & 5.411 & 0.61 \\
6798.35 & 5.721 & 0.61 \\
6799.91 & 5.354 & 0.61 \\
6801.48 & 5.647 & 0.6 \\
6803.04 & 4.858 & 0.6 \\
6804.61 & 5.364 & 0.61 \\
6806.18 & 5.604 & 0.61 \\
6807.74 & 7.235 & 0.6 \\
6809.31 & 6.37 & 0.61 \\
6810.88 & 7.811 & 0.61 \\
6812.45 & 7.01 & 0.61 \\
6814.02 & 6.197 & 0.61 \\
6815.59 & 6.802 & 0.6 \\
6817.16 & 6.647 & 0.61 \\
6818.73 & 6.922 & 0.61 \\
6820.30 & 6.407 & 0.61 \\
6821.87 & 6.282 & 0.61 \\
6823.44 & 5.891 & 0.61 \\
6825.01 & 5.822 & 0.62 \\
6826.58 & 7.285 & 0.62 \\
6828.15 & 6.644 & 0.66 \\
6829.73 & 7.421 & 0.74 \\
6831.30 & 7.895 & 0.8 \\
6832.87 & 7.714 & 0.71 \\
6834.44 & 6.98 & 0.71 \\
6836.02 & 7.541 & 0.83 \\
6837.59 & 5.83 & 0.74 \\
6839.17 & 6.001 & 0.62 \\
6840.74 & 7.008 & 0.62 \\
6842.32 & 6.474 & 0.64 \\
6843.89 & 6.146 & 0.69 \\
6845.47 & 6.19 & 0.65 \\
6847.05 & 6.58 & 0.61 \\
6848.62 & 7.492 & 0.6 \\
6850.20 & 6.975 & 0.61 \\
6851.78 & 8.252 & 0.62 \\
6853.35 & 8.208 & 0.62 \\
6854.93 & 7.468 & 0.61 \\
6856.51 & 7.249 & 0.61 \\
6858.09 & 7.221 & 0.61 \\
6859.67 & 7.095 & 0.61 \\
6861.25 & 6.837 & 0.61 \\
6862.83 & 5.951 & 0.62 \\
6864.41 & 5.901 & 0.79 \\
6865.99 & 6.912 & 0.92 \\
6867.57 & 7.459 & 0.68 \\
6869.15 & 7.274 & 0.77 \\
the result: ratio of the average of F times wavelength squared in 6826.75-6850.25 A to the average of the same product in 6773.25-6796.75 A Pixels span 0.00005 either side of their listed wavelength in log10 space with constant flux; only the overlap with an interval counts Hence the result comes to 1.12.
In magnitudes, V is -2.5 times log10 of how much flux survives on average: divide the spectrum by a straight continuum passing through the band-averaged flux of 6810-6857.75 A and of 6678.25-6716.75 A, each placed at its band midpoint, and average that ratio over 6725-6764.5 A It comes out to -0.05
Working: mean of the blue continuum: 5.56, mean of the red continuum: 6.91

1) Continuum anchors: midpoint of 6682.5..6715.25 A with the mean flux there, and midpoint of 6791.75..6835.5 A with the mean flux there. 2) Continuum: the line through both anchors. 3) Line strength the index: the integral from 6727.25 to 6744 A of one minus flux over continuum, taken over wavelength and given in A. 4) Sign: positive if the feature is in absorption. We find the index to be -1.2 A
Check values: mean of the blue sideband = 5.59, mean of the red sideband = 6.38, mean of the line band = 6.26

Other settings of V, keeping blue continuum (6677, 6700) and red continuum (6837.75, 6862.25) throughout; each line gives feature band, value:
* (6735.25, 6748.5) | -0.10 mag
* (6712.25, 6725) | -0.04 mag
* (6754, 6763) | -0.07 mag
